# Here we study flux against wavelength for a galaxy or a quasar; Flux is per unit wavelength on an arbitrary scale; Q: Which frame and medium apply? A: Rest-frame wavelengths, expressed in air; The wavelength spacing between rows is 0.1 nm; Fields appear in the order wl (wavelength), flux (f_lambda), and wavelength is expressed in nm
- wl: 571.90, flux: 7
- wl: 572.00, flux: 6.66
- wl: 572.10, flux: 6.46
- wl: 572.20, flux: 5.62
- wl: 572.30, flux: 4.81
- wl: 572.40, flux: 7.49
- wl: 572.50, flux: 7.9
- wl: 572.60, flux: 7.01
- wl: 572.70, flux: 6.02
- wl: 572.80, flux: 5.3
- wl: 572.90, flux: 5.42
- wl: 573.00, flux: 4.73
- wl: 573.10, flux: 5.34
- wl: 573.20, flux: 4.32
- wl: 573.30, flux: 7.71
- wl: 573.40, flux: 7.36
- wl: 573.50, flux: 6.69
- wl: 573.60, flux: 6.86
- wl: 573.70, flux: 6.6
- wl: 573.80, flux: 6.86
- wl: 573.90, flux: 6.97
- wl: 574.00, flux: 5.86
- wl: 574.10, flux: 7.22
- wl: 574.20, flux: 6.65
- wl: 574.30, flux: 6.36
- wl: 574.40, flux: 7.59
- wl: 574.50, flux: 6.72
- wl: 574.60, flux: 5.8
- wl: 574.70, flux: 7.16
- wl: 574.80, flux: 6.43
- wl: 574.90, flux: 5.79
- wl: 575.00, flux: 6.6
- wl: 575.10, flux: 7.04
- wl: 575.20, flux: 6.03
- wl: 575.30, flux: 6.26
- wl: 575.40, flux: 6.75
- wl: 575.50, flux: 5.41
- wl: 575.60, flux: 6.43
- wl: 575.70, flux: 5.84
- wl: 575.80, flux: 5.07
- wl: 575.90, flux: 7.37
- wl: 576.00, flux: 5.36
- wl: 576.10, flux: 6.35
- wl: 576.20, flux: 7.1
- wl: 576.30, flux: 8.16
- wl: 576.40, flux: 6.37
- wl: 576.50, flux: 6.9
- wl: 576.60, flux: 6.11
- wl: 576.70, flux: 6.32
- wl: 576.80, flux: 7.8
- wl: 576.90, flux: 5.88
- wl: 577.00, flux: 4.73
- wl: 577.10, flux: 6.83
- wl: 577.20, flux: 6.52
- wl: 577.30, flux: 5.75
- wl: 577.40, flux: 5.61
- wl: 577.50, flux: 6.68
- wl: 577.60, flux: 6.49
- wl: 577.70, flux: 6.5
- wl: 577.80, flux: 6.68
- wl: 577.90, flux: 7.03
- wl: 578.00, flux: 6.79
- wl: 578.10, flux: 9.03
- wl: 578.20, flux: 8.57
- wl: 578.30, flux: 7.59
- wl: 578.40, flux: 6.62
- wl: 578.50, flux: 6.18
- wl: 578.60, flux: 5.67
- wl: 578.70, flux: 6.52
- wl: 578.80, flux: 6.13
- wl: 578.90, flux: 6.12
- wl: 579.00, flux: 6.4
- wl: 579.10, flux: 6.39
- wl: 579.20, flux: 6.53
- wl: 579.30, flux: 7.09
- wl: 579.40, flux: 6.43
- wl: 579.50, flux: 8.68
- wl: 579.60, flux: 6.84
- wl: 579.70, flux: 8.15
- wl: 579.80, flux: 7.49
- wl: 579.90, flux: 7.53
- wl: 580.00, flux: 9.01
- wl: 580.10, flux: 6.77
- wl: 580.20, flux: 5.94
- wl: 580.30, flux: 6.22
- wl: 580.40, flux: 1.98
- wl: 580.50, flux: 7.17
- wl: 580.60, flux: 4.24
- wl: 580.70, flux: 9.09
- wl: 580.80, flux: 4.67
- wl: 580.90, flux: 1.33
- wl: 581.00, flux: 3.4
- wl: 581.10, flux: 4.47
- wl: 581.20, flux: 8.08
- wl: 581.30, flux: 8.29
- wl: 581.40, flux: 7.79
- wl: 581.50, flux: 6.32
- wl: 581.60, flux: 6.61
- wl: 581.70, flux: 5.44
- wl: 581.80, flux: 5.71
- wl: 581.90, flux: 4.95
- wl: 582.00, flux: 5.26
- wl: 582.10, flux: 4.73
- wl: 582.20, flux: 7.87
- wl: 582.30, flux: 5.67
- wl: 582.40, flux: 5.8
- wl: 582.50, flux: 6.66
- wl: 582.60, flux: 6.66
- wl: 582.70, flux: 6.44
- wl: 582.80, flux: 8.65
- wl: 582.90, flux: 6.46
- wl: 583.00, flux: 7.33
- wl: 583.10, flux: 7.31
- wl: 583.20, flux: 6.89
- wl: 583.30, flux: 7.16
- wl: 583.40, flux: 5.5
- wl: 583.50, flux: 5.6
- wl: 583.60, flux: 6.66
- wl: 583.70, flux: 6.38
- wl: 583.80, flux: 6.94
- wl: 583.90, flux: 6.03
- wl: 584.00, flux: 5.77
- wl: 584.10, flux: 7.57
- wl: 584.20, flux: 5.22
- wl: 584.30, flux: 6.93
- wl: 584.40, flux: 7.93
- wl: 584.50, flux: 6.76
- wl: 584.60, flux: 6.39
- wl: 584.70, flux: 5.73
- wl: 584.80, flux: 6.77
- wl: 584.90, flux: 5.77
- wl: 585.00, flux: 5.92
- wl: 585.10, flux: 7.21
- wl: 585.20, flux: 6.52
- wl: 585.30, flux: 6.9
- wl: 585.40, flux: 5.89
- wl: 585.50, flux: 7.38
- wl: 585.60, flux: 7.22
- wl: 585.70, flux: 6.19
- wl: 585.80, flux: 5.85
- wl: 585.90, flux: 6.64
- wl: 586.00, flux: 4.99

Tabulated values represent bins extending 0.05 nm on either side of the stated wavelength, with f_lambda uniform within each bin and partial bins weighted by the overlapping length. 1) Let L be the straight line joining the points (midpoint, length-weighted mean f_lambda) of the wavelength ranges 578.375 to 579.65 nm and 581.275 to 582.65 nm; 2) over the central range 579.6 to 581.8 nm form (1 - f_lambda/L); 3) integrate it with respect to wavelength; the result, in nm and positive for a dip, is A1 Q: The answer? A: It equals 0.07 nm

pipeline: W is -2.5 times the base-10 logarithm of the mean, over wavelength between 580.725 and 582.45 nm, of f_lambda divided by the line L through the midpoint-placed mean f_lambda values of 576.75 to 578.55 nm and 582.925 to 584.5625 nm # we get 0.17 mag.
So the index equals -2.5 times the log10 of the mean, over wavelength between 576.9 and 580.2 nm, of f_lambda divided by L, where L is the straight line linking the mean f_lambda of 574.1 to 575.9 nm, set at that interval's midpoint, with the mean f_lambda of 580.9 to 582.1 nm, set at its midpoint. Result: -0.130 mag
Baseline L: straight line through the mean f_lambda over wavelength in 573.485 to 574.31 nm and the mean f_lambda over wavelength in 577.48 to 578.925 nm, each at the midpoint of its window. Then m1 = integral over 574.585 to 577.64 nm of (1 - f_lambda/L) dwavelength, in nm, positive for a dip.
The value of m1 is 0.19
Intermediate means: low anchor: 6.69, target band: 6.36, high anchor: 6.86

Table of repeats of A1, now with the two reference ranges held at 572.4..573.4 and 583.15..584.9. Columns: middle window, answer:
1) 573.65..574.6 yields -0.09 nm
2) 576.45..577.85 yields -0.02 nm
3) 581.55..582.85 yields 0.04 nm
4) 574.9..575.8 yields 0.00 nm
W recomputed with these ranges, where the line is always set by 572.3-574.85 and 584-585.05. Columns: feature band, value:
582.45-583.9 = -0.04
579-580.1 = -0.14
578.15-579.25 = -0.02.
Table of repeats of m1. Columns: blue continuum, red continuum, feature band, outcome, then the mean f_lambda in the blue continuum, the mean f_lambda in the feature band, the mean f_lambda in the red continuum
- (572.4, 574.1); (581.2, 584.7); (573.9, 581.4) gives -0.05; 6.37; 6.48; 6.53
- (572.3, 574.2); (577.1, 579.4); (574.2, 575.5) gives 0.00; 6.39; 6.5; 6.67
